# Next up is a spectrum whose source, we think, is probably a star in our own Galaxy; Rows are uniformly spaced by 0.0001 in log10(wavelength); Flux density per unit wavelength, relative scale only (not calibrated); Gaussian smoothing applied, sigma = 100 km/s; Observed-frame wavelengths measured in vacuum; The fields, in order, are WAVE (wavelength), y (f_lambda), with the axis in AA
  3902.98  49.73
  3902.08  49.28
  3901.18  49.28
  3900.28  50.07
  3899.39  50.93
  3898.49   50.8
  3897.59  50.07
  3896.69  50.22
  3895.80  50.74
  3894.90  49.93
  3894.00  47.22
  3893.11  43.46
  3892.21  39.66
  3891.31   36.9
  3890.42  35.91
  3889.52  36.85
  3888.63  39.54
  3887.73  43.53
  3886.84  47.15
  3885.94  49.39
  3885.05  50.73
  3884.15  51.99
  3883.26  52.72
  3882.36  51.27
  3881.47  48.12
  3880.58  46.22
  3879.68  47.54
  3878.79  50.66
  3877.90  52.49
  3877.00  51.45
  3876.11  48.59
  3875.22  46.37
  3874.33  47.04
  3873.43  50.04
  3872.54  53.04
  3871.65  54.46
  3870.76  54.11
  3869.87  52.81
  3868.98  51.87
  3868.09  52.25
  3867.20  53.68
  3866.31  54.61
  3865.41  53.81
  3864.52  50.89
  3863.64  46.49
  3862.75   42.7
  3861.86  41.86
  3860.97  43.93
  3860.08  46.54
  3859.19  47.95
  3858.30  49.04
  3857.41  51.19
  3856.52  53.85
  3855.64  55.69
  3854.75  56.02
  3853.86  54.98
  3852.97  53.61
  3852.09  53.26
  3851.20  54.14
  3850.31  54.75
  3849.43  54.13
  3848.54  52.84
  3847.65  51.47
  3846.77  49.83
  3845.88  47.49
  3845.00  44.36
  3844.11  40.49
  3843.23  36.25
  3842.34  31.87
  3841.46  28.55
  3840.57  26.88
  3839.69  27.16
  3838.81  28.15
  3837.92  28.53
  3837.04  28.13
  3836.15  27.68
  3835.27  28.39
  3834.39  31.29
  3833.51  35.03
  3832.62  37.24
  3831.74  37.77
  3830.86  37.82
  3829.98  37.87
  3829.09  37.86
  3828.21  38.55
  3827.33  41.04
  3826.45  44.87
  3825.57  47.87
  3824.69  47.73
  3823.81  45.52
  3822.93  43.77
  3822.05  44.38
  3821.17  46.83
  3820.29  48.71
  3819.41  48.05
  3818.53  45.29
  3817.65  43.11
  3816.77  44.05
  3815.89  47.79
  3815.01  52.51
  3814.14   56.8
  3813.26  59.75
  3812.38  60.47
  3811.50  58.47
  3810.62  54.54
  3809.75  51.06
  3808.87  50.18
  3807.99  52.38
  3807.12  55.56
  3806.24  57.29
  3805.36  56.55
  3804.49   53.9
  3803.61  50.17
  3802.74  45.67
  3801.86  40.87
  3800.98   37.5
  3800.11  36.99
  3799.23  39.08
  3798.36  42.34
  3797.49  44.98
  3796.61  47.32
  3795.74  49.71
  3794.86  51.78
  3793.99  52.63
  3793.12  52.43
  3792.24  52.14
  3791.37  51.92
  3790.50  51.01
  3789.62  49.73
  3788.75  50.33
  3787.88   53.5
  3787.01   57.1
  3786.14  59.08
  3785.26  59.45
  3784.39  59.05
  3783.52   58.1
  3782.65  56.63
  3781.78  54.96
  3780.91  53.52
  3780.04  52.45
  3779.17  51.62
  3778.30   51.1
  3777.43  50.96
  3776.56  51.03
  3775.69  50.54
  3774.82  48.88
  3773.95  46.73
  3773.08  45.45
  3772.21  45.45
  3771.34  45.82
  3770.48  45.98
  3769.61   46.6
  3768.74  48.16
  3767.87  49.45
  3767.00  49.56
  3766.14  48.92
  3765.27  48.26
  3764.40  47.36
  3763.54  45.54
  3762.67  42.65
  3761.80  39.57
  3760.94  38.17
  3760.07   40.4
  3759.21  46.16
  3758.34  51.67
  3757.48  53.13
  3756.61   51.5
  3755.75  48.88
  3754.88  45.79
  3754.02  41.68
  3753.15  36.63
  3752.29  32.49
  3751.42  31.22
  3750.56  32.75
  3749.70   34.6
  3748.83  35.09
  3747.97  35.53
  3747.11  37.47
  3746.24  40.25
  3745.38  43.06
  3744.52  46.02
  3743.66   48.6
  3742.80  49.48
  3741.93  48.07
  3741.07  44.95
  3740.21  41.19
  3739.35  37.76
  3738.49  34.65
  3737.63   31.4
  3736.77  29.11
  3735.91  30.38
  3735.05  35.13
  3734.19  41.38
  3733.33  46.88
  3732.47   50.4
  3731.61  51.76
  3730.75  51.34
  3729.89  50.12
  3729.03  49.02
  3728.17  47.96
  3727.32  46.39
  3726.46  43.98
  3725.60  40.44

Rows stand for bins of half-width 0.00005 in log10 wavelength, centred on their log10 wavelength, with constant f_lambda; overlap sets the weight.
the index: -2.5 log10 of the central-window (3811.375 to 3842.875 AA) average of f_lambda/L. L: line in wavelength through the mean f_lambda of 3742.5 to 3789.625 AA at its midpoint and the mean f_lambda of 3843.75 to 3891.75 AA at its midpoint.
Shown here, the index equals 0.185 mag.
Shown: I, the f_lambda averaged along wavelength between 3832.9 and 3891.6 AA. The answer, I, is 45.8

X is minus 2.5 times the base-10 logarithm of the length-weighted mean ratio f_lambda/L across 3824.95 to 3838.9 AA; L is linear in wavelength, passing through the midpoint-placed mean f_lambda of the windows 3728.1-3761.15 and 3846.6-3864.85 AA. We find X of 0.34 mag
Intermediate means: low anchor 42.1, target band 35.8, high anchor 50.7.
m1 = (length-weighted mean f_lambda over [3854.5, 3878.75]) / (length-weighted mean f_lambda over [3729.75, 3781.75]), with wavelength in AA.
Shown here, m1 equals 1.14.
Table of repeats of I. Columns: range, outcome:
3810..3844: 41.3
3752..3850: 46.3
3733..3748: 40.2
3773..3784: 51.9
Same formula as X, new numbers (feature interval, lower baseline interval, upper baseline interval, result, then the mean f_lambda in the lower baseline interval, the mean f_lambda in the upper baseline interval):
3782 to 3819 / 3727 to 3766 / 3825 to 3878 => -0.17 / 42.5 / 44.9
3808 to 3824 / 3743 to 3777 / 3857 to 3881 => -0.07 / 44.1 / 49.7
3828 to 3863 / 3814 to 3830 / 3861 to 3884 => 0.13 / 45.4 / 50.1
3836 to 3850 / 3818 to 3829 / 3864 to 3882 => 0.24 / 45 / 51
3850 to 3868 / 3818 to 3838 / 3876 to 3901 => -0.17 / 39.8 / 47.3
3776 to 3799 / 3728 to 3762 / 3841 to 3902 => -0.19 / 42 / 48.4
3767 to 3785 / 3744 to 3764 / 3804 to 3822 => -0.12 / 41.4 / 52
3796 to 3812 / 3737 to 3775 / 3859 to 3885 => -0.06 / 43.1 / 49.9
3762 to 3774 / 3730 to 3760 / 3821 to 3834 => -0.12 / 41.7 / 41.5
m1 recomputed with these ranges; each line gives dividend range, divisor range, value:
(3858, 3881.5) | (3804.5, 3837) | 1.08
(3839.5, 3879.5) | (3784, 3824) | 0.96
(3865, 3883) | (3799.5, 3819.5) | 1.01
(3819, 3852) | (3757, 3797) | 0.81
